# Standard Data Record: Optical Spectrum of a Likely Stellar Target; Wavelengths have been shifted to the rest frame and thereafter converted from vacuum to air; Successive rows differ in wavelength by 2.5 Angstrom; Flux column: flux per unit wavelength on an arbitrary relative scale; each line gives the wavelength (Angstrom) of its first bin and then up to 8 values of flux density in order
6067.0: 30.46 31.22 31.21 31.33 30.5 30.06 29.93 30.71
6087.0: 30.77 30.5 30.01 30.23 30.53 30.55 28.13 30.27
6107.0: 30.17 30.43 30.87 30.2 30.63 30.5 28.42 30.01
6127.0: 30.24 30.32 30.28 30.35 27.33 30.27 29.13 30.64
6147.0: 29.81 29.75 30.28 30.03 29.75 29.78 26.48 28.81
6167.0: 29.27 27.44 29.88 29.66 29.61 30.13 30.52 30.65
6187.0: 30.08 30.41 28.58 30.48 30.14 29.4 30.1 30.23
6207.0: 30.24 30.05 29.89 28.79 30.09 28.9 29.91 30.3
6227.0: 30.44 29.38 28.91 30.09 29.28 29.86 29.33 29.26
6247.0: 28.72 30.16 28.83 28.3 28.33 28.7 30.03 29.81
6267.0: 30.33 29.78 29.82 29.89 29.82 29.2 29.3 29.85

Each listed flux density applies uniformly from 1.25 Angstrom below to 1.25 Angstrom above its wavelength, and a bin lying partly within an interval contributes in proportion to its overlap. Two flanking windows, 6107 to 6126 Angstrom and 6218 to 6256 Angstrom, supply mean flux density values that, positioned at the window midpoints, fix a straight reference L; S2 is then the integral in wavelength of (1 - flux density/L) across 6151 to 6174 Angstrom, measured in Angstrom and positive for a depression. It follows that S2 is 0.6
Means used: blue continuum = 30.2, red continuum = 29.4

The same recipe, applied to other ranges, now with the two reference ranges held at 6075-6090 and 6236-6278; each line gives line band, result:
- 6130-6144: 0.26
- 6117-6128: 0.12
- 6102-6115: 0.05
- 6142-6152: 0.03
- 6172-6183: -0.02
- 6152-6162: 0.18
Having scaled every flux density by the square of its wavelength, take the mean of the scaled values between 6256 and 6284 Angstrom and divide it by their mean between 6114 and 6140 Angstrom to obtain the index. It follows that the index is 1.0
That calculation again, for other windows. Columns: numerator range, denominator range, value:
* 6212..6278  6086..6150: 1.02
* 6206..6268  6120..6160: 1.02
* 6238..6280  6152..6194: 1.03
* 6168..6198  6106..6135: 1.01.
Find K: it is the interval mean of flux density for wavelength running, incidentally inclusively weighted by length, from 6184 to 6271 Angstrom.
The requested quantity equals 29.6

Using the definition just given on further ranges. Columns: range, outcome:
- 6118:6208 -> 29.7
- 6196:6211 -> 30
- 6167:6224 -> 29.8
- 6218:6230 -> 29.8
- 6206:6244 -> 29.7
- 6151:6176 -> 29.1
